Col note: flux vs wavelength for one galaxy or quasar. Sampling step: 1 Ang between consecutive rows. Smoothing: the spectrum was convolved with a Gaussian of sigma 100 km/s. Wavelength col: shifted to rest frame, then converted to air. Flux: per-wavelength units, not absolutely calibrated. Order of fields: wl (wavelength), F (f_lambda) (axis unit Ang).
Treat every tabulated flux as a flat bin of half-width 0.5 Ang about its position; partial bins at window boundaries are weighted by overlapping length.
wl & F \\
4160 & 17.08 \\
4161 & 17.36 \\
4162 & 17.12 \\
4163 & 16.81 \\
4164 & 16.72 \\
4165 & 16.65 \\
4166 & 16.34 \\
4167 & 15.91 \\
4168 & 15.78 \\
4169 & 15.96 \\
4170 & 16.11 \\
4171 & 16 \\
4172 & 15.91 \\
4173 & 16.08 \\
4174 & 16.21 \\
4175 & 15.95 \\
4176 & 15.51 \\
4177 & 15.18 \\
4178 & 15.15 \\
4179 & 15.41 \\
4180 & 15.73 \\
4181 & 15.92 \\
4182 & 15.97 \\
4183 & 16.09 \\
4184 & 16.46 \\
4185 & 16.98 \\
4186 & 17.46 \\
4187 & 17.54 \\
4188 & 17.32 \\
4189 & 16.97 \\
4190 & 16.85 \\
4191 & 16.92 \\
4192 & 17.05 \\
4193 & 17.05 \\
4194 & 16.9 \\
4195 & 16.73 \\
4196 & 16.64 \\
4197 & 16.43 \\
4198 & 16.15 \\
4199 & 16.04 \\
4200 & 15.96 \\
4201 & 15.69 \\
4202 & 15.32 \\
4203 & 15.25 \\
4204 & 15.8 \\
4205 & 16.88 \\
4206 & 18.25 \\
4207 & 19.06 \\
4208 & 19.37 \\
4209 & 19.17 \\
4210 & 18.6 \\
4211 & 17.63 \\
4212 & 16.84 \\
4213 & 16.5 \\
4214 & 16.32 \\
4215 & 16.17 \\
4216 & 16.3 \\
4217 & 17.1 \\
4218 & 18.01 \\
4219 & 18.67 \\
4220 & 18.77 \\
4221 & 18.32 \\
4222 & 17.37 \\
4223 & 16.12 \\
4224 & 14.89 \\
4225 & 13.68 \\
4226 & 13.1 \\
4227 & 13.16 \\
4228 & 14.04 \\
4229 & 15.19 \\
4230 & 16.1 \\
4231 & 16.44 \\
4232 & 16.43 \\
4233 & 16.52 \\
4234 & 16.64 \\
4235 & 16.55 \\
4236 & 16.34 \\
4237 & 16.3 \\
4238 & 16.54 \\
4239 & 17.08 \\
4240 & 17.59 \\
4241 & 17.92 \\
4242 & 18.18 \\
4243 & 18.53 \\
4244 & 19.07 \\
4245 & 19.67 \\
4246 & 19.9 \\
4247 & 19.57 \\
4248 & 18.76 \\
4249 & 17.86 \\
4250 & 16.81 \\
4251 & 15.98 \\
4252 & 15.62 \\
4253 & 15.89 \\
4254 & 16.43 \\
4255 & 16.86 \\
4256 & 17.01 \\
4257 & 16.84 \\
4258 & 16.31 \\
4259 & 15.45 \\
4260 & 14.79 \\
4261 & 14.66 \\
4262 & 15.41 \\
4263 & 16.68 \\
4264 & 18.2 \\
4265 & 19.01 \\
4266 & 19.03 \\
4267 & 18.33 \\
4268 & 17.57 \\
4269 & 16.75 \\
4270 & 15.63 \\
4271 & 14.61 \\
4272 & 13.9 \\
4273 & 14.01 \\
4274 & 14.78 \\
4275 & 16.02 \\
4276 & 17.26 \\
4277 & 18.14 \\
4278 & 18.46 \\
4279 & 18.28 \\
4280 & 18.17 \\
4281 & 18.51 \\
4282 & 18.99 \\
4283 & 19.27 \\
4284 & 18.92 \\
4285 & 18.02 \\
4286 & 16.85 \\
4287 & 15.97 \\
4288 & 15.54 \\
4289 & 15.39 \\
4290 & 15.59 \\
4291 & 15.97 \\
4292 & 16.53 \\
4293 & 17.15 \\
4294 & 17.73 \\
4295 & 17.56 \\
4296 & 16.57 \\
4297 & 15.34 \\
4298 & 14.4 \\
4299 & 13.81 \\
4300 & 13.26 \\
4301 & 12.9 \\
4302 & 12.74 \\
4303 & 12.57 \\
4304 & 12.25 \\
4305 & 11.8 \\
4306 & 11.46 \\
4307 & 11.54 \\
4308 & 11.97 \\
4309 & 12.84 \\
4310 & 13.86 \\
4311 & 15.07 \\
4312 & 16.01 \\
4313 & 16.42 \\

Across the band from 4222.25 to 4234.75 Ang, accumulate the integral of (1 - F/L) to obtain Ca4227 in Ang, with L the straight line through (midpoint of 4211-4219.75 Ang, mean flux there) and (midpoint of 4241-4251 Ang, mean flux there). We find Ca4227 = 1.72 Ang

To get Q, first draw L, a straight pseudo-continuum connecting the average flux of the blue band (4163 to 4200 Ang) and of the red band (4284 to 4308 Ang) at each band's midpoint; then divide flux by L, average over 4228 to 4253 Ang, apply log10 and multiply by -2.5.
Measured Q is -0.11 mag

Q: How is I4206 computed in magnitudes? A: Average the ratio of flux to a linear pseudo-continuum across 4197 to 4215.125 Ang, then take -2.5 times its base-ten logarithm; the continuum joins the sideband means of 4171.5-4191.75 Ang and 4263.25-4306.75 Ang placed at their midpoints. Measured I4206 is -0.05 mag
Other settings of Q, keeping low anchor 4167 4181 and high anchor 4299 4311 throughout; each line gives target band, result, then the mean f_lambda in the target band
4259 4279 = -0.22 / 16.5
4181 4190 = -0.09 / 16.8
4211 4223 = -0.17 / 17.3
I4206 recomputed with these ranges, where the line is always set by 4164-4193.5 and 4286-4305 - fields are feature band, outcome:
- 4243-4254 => -0.15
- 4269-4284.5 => -0.12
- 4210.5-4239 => -0.03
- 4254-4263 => -0.04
